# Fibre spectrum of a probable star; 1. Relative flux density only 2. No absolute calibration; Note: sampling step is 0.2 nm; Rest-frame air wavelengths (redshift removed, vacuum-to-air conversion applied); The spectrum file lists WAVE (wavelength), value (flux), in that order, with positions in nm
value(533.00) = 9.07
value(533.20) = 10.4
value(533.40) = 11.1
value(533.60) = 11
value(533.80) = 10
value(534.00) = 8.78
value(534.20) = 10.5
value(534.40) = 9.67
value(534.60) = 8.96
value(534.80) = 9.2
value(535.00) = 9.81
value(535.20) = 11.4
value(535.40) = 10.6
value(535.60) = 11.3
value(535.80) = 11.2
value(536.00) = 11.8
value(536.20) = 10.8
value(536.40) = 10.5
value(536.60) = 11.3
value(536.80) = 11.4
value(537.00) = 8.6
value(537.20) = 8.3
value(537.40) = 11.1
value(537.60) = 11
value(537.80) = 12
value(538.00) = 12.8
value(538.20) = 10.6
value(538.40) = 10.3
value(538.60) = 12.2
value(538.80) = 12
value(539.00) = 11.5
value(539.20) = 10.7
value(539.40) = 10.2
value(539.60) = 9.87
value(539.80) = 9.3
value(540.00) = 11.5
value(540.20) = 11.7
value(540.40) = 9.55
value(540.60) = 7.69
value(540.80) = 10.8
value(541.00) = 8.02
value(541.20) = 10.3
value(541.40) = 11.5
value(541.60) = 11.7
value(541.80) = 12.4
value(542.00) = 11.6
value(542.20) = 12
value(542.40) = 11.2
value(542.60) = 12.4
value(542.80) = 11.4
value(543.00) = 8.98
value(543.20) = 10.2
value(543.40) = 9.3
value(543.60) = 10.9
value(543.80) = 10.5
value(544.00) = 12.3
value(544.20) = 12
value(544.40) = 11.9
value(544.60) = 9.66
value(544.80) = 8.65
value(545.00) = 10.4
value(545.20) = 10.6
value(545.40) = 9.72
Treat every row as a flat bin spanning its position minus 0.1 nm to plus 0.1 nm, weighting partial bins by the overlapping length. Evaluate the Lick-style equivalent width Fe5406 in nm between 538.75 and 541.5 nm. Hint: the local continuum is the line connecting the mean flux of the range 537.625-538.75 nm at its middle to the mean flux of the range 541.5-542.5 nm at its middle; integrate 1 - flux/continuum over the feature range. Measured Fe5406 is 0.323 nm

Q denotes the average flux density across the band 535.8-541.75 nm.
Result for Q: 10.7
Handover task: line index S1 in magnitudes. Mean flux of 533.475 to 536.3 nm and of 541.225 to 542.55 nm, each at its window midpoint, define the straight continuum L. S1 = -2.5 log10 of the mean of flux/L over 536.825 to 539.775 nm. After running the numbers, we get 0.023 mag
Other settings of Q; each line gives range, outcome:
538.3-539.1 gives 11.5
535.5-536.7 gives 11.2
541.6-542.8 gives 11.9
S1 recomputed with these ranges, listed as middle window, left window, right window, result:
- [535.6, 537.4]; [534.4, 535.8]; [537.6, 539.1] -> 0.02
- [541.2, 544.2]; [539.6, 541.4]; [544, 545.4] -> -0.09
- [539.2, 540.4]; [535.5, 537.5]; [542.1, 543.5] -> 0.03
